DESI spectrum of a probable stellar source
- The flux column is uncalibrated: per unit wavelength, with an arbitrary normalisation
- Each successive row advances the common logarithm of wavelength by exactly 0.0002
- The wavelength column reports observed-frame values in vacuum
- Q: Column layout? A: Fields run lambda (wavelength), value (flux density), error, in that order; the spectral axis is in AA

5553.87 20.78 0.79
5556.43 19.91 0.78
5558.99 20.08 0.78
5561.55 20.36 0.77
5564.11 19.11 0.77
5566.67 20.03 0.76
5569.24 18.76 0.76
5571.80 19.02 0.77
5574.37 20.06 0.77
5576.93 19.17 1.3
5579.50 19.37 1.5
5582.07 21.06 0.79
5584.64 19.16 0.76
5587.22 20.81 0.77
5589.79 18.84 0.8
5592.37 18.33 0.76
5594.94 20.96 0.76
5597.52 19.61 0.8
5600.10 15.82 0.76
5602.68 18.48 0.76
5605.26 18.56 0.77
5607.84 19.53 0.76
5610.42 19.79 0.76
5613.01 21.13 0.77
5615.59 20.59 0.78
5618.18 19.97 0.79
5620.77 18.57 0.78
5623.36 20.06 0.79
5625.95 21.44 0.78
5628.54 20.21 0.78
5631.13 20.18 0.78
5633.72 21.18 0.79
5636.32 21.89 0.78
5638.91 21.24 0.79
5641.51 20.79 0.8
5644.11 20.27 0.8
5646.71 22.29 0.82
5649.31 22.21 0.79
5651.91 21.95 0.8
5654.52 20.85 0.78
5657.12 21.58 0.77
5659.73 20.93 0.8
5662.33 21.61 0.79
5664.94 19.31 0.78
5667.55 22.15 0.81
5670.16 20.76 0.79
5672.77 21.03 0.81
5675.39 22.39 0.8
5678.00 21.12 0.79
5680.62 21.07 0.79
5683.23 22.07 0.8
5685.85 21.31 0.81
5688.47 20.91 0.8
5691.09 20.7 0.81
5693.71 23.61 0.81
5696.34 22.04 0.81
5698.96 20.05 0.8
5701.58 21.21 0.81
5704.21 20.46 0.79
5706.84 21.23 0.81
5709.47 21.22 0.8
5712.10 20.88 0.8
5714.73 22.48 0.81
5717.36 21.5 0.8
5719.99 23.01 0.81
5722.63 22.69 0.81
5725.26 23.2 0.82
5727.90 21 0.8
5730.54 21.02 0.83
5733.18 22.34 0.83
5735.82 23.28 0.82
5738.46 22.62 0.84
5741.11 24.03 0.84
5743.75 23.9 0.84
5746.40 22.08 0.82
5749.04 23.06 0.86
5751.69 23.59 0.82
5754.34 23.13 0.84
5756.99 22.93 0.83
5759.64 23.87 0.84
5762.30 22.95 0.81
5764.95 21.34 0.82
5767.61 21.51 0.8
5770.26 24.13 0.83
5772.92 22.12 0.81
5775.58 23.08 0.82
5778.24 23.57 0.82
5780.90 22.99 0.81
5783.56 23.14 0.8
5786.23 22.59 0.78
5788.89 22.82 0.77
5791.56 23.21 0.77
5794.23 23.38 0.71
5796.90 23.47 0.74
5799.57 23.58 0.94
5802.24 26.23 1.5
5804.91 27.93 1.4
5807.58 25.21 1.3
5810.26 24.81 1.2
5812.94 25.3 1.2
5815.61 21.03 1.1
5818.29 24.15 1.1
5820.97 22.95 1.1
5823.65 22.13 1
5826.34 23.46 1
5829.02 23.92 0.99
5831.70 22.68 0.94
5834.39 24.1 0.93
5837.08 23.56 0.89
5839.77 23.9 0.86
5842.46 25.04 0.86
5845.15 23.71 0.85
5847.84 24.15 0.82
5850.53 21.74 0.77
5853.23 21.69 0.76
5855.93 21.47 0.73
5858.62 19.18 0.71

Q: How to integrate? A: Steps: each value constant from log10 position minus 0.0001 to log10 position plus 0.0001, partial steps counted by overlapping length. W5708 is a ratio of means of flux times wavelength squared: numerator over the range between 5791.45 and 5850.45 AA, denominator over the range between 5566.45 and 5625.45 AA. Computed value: 1.33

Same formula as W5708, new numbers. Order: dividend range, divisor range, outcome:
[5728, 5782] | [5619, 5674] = 1.13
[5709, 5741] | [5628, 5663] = 1.07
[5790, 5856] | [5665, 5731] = 1.15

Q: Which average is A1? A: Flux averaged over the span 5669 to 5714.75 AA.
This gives 21.3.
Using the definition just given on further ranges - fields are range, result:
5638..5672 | 21.2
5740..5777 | 23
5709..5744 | 22.4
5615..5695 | 21.1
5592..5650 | 20.1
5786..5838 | 23.9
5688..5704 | 21.4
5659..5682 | 21.2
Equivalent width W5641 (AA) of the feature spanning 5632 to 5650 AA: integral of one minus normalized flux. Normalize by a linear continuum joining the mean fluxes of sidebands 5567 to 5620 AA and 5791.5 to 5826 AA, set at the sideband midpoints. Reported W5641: -0.8 AA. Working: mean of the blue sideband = 19.5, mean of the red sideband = 24.1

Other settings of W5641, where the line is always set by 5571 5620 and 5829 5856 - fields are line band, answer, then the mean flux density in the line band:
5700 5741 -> -1.0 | 21.9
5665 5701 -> -1.0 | 21.4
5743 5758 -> -0.8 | 23.1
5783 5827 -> -2.2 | 23.9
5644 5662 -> -1.0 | 21.5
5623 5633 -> -0.3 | 20.6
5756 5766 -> -0.3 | 22.8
